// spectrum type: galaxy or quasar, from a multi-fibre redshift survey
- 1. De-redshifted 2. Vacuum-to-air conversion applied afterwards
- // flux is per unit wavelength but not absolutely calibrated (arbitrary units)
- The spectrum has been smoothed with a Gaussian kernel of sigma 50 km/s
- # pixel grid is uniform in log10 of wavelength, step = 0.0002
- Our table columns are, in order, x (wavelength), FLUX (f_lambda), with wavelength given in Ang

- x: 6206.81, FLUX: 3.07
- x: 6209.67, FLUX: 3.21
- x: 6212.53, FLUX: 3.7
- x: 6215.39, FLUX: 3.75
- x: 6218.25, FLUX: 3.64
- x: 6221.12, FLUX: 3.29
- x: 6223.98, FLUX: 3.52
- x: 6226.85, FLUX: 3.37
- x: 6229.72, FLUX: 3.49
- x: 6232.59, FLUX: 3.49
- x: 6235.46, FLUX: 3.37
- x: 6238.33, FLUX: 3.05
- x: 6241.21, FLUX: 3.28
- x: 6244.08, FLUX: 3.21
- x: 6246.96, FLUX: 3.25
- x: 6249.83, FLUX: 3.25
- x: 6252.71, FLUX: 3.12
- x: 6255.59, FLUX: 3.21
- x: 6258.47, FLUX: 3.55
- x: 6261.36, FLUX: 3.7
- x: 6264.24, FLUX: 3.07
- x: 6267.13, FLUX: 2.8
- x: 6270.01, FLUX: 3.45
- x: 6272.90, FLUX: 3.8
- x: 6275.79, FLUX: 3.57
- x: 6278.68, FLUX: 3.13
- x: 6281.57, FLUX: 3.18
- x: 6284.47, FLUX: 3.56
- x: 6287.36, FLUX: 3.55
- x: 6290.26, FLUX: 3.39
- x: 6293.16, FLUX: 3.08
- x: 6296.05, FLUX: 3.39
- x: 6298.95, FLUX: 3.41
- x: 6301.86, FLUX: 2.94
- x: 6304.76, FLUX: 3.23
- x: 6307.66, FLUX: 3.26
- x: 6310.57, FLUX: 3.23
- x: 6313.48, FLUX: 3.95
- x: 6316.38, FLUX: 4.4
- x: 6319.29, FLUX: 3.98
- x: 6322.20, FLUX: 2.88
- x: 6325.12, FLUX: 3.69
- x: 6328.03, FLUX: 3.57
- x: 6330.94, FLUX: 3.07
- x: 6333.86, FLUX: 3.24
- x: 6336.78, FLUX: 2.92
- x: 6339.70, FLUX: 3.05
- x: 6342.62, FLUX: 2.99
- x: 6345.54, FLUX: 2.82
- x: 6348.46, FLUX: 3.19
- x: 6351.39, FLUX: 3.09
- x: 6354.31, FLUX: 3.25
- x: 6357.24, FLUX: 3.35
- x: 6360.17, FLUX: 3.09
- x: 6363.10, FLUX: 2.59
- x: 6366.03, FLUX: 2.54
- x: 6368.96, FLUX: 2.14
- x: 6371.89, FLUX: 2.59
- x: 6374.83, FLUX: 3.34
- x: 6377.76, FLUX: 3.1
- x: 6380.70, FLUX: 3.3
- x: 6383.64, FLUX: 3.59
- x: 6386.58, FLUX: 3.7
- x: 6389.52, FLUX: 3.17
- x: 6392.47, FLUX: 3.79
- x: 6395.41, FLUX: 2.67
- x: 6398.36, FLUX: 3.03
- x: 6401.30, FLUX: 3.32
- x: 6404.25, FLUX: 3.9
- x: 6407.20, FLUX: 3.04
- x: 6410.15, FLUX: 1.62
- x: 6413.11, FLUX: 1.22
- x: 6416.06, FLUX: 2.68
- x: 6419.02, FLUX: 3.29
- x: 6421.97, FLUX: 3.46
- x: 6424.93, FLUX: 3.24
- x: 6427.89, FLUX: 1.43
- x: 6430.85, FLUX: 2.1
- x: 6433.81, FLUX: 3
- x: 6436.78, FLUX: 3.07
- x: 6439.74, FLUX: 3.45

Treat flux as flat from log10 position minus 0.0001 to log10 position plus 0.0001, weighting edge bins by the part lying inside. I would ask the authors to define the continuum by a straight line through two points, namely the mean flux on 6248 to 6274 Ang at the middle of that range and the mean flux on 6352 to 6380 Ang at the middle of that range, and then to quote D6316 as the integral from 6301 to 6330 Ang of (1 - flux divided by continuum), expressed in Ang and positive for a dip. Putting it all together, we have -3.86 Ang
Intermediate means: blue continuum 3.32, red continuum 2.91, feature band 3.52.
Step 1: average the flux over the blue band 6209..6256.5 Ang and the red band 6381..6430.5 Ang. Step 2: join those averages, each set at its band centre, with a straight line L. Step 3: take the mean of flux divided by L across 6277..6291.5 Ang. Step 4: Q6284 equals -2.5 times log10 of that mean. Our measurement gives -0.04 mag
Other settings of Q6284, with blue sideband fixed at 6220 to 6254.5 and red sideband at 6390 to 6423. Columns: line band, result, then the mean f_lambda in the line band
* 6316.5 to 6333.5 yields -0.13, 3.5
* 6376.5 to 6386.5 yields -0.14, 3.39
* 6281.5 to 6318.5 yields -0.10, 3.45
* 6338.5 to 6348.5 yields 0.03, 2.99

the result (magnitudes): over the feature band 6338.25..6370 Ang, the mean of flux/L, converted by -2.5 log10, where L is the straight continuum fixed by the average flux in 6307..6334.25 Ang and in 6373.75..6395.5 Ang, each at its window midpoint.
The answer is 0.18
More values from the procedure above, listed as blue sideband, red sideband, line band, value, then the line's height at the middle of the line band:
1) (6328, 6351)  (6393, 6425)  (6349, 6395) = -0.044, 2.98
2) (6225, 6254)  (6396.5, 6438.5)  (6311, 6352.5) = -0.114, 3.01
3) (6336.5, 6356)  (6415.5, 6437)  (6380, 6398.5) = -0.153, 2.9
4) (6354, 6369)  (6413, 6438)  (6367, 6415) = -0.070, 2.78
